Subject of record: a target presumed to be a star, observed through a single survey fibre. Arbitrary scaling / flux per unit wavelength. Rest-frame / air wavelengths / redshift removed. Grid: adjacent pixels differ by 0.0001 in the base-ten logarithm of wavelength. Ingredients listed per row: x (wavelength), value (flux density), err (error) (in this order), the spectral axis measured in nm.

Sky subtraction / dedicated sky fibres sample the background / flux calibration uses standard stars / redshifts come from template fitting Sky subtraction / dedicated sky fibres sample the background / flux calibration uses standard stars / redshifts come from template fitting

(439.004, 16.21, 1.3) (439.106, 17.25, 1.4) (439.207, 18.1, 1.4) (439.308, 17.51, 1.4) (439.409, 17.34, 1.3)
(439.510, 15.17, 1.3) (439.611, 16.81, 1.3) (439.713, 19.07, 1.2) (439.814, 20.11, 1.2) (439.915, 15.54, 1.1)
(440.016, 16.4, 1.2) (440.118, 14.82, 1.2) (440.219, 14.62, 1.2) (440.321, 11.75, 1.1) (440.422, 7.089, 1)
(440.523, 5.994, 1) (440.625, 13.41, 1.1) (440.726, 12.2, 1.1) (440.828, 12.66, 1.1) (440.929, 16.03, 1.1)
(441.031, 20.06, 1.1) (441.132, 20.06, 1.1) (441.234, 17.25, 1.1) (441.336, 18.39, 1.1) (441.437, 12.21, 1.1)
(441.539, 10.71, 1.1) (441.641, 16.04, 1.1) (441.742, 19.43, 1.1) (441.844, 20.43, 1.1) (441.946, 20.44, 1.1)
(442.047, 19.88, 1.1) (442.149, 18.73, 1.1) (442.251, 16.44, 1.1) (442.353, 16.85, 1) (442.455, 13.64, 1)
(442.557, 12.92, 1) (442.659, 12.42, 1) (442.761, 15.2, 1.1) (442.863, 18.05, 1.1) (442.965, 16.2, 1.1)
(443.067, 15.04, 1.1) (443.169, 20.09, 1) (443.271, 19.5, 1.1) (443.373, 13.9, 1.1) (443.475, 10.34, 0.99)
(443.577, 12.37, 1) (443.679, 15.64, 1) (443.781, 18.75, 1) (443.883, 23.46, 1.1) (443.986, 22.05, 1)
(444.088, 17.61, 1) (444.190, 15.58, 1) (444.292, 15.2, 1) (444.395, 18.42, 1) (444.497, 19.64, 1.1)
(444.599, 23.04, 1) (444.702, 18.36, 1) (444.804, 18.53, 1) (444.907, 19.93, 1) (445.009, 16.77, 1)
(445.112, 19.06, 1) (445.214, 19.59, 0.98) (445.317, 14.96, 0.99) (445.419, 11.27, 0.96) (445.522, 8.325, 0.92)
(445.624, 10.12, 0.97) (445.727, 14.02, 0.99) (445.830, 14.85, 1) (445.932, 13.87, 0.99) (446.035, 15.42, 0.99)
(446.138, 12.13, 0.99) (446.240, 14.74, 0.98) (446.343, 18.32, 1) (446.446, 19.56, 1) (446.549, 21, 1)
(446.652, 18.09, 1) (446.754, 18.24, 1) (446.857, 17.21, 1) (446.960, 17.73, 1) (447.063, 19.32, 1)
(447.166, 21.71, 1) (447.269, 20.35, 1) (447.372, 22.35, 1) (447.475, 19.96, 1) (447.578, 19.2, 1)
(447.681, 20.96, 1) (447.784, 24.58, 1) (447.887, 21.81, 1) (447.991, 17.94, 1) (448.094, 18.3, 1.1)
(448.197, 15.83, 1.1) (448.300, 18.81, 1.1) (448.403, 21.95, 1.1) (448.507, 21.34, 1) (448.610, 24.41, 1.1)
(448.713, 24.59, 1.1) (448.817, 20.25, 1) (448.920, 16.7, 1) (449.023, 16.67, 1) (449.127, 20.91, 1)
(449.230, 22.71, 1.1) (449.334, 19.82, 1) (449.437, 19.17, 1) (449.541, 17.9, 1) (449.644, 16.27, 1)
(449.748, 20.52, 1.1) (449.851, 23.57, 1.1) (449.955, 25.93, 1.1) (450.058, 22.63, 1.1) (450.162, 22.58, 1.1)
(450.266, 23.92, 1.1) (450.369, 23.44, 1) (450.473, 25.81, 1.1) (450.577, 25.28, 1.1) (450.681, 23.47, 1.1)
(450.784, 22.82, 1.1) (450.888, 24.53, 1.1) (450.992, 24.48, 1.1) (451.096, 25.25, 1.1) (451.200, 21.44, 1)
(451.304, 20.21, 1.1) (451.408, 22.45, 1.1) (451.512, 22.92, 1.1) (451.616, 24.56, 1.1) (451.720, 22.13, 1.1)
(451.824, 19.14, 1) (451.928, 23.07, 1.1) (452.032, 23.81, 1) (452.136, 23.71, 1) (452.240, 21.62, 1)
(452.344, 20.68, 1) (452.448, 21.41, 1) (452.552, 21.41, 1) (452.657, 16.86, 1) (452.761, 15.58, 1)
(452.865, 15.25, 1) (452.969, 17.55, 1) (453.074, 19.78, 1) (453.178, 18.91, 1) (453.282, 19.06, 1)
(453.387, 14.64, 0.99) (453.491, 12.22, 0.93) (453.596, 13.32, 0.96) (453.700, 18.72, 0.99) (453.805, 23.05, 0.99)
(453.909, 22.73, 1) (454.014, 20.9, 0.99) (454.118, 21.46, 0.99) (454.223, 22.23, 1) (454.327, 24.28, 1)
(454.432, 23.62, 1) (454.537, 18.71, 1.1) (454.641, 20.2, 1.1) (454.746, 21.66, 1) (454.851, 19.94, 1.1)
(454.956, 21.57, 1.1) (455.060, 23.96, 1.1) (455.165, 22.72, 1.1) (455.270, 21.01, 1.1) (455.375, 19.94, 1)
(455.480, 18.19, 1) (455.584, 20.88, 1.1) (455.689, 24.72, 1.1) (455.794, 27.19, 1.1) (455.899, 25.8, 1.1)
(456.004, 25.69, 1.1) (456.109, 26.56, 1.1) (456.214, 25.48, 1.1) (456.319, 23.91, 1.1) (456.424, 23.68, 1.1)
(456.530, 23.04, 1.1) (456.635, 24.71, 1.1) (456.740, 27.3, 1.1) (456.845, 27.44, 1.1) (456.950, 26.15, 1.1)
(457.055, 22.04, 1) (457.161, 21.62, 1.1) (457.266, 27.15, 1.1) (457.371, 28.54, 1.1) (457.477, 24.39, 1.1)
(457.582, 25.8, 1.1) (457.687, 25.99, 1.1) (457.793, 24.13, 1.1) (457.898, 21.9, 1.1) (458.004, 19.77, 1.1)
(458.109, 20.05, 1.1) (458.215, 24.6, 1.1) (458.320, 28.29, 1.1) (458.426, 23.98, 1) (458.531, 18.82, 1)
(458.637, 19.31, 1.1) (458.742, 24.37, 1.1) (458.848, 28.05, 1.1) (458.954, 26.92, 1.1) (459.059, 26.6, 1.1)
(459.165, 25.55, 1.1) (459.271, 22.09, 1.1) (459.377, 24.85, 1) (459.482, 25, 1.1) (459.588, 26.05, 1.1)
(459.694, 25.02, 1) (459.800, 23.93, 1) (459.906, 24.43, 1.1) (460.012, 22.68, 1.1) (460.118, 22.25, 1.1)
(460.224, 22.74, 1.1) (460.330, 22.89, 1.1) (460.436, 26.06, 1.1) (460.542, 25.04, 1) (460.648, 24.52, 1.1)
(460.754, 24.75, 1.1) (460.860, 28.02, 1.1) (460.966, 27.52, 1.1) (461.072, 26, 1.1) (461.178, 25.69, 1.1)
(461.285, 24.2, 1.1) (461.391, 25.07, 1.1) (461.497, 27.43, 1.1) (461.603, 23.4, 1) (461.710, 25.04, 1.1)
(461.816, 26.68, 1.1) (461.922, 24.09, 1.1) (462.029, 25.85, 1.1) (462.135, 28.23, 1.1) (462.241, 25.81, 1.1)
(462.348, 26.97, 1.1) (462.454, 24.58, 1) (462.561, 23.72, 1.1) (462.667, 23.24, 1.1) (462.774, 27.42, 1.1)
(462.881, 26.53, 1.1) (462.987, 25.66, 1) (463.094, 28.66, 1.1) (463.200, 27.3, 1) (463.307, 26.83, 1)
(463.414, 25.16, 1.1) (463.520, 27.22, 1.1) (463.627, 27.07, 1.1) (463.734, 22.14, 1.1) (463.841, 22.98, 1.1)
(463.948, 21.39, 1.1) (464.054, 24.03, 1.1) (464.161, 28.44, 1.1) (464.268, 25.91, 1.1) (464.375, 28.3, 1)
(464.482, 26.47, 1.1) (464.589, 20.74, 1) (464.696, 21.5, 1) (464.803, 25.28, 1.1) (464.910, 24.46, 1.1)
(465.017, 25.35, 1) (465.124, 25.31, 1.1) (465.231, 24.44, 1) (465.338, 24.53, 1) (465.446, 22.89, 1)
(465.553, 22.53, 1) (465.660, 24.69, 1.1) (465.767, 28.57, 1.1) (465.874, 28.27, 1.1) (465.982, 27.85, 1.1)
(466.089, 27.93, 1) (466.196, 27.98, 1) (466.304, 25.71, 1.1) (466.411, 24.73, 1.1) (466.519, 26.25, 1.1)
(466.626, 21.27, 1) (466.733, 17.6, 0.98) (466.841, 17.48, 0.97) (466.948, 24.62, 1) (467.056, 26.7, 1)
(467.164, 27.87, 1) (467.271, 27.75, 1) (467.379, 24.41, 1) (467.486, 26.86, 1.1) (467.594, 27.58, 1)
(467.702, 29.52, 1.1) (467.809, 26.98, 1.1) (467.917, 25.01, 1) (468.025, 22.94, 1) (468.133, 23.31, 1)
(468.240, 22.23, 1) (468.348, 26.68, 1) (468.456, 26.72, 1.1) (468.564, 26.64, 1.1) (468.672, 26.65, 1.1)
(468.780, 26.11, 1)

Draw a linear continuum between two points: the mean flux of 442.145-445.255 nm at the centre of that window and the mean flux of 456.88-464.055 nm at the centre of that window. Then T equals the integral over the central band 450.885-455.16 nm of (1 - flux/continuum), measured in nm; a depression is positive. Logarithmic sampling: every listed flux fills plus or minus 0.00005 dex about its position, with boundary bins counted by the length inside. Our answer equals 0.15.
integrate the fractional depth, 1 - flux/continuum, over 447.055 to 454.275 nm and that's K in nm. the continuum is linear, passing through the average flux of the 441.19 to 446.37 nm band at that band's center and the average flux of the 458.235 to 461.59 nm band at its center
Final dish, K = -0.350 nm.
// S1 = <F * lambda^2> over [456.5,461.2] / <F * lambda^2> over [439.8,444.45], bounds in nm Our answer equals 1.66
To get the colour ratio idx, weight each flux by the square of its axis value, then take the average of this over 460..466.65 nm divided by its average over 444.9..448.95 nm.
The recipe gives 1.5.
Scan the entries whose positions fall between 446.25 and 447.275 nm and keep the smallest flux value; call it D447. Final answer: 17.21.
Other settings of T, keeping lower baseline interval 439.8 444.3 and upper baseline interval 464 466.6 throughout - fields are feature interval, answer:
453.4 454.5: 0.041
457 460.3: -0.199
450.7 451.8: -0.186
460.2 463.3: -0.216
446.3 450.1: -0.364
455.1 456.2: -0.095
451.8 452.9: -0.012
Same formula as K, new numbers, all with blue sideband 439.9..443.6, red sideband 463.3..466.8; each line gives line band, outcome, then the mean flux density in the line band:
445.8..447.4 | -0.04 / 17.8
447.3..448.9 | -0.25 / 20.7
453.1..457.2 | -0.22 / 22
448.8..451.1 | -0.39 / 21.9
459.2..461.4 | -0.17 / 24.7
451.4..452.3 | -0.14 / 22.6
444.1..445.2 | -0.13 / 18.5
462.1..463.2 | -0.10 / 26.1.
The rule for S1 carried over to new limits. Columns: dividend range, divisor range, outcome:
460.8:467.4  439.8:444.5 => 1.75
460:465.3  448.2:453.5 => 1.26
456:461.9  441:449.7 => 1.47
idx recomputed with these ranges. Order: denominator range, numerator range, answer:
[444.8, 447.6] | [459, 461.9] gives 1.56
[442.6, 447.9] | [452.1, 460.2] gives 1.36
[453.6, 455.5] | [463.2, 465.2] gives 1.23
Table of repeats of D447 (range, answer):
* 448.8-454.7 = 12.22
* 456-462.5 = 18.82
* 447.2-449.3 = 15.83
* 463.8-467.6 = 17.48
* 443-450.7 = 8.325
